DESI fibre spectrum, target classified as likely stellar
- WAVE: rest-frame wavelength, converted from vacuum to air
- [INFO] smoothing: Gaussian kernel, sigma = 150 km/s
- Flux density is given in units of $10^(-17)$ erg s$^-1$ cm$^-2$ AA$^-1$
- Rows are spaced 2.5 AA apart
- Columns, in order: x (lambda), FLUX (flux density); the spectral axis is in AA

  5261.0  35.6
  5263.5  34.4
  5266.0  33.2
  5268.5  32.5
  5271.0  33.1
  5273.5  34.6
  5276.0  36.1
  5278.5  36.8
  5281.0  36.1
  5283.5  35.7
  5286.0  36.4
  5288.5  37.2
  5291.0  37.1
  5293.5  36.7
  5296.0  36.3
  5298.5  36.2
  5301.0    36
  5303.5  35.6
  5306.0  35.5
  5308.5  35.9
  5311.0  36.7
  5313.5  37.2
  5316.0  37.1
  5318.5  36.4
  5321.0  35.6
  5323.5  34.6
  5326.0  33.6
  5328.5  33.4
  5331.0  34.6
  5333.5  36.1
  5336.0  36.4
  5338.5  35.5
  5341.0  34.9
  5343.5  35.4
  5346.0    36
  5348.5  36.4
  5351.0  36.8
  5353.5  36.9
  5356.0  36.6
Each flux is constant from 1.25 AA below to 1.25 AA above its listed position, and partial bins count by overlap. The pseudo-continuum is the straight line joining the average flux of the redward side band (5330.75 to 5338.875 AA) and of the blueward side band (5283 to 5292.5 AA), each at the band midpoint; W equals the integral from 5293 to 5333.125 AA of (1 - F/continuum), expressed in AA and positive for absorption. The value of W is 0.6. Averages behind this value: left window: 36.7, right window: 35.8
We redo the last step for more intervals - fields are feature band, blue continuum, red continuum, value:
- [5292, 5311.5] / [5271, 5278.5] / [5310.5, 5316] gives 0.20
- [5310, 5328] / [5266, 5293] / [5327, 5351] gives -0.15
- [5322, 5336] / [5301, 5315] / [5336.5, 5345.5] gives 0.41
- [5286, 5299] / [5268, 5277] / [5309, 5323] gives -0.55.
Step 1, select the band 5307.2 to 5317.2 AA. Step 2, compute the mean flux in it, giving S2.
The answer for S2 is 36.7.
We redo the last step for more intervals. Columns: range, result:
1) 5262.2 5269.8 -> 33.4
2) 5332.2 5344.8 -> 35.7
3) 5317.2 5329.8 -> 34.7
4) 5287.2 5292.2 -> 37.1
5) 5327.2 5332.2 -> 34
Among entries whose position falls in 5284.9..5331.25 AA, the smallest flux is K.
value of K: 33.4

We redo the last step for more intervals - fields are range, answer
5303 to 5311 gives 35.5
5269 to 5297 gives 33.1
